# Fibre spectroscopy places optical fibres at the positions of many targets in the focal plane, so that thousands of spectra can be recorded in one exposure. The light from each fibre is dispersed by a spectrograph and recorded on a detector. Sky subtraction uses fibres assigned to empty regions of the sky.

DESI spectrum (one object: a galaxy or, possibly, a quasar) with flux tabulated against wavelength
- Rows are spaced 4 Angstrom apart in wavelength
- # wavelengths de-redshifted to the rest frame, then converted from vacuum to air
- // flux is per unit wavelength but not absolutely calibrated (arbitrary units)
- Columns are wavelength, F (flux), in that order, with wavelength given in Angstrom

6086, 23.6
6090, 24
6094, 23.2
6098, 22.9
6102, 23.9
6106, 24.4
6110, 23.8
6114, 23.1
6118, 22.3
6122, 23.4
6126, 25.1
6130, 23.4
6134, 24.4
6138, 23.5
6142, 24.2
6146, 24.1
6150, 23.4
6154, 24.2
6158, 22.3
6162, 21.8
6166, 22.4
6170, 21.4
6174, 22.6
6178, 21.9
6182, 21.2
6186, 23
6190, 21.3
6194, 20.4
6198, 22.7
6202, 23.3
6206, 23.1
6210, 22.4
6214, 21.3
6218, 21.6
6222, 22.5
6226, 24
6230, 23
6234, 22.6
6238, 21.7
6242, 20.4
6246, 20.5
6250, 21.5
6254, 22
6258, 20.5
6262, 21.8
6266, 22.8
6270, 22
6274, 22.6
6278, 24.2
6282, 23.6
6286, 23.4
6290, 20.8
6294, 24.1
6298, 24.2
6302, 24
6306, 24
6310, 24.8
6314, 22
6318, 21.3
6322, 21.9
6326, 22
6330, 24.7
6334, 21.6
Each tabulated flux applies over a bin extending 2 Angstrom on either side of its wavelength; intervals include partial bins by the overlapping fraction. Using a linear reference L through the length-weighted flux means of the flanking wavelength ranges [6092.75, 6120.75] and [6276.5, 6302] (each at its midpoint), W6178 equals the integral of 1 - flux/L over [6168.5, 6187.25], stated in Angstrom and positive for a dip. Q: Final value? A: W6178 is 1.1 Angstrom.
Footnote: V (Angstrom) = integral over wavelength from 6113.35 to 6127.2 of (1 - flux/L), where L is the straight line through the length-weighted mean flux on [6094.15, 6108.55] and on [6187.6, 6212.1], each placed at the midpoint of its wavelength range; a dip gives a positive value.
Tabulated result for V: 0.0 Angstrom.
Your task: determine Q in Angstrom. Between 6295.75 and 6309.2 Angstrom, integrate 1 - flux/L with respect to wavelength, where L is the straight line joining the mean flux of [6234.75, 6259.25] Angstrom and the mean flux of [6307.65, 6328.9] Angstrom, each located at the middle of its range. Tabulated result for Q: -1.2 Angstrom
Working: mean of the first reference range 21.2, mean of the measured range 24.1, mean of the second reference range 22.5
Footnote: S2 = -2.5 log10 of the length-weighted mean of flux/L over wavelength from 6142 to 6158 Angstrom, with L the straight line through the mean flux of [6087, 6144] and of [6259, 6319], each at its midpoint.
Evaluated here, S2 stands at -0.01 mag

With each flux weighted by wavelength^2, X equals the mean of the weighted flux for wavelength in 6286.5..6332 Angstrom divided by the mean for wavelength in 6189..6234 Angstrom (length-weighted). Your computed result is 1.06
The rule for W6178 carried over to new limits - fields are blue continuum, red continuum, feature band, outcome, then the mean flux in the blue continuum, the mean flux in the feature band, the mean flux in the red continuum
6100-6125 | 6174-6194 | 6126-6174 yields -1.31 Angstrom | 23.5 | 23.2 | 21.8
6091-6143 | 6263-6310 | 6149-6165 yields 0.48 Angstrom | 23.7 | 22.9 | 23.3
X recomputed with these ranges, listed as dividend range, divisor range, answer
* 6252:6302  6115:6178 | 1.02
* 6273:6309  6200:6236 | 1.06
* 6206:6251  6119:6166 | 0.96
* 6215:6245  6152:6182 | 1.01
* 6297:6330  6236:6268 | 1.10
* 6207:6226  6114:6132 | 0.97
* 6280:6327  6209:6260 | 1.08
